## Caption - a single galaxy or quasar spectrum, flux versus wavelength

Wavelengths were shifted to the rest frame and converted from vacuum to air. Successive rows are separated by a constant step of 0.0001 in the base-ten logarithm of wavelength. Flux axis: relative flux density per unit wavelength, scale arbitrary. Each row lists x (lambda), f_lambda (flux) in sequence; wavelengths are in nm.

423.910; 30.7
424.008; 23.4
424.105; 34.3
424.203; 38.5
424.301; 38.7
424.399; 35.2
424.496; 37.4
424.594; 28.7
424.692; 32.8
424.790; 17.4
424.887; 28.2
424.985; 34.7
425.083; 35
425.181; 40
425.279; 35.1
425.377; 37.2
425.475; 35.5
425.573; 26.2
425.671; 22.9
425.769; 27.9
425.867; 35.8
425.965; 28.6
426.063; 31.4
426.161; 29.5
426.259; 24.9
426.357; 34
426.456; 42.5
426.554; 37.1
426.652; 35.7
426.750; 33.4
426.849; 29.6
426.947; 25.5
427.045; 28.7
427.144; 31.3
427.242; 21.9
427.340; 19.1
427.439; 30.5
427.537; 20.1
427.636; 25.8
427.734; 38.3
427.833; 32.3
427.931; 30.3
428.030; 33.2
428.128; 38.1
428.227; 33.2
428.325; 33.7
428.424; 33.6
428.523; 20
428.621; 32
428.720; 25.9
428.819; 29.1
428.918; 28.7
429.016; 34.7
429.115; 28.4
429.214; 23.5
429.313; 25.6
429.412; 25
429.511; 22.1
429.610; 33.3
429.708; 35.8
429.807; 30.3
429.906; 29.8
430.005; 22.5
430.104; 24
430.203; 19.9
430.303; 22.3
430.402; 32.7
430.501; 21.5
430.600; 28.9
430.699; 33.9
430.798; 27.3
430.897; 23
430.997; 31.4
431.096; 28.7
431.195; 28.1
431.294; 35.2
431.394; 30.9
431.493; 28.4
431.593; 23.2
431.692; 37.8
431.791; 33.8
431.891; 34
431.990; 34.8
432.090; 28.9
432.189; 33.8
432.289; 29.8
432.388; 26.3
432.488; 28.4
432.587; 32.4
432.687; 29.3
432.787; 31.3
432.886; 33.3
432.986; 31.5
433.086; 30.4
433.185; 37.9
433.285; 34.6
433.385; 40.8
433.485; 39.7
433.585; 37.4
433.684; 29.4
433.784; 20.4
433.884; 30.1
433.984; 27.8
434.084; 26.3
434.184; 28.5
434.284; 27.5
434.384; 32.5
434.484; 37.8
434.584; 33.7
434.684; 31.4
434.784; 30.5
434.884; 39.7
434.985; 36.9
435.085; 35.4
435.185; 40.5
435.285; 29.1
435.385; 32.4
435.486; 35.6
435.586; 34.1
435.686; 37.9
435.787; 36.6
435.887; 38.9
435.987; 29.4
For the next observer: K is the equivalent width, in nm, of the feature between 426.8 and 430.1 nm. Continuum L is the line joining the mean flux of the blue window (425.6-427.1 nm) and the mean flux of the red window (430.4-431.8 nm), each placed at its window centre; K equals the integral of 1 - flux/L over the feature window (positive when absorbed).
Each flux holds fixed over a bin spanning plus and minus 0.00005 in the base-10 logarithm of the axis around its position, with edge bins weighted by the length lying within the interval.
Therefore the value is 0.17 nm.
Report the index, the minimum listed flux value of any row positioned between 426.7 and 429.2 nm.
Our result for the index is 19.1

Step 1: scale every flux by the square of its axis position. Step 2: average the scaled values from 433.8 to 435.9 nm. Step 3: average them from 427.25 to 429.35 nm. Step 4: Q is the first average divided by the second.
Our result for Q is 1.2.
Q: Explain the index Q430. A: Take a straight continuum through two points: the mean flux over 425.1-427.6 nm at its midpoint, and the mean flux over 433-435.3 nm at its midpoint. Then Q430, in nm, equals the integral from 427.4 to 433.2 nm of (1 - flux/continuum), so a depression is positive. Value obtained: 0.41 nm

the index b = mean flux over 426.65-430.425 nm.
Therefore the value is 28.6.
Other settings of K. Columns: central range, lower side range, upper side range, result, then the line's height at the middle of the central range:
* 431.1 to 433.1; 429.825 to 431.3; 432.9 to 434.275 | -0.11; 29.5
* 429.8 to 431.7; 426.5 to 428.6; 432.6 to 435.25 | 0.23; 31.5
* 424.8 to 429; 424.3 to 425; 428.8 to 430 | -0.12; 29.9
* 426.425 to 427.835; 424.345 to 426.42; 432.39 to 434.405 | 0.07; 31.4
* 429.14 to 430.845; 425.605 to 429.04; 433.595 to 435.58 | 0.22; 30.9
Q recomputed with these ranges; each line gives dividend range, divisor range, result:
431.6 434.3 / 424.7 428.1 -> 1.06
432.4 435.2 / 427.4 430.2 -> 1.14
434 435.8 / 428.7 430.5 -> 1.26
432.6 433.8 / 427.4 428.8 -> 1.12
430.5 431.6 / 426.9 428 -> 1.06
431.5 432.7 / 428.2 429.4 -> 1.09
